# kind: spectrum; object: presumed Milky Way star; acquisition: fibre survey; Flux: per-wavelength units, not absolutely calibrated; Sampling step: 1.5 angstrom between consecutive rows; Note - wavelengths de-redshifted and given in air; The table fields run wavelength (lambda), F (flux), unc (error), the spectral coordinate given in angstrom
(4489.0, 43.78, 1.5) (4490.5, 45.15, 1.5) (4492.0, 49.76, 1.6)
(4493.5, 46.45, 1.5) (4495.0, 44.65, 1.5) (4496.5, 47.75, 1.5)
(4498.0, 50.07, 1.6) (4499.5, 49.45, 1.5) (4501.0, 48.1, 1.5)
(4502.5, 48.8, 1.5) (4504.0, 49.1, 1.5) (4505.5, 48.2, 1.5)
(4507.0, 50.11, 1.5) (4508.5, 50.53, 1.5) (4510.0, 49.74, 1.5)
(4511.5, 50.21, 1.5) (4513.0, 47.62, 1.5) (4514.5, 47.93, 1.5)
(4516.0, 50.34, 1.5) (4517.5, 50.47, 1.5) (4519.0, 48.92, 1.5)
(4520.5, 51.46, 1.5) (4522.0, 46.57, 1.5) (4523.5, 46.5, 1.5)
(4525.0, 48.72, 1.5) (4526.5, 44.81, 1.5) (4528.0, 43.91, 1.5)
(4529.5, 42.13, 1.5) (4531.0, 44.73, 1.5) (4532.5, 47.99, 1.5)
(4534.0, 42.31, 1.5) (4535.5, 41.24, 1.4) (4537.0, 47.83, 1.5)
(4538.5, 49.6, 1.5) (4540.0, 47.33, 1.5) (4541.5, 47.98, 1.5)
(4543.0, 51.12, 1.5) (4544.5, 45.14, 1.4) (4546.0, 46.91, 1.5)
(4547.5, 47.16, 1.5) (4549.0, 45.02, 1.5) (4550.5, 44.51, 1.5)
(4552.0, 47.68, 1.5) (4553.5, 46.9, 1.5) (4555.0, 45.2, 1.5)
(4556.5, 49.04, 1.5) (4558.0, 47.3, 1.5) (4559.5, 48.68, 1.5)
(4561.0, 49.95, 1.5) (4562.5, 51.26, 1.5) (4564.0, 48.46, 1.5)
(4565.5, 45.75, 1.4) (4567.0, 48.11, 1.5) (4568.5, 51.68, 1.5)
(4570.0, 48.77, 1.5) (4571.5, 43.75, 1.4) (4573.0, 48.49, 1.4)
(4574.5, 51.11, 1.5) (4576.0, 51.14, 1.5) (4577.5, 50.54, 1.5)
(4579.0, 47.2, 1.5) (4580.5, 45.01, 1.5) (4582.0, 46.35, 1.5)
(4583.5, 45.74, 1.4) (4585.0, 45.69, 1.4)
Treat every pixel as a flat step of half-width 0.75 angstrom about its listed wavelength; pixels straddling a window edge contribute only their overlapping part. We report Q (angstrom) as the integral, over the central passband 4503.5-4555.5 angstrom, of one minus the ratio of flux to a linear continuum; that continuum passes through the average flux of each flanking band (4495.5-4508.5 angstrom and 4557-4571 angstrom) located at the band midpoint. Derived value 1.67 angstrom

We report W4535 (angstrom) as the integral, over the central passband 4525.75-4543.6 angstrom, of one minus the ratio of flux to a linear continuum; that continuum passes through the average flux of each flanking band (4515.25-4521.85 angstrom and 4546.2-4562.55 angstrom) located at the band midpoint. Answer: 1.1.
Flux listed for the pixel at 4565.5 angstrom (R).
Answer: 45.75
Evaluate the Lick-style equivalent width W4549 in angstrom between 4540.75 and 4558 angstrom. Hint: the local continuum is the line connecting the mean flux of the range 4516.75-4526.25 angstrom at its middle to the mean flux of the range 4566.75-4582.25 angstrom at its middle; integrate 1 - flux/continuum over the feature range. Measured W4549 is 0.5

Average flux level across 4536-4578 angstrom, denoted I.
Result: 48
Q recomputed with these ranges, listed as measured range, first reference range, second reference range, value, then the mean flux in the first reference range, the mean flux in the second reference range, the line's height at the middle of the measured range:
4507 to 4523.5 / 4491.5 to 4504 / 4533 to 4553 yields -0.6 angstrom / 48.2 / 46.5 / 47.5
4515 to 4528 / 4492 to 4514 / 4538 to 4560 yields 0.0 angstrom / 48.7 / 47.3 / 48.1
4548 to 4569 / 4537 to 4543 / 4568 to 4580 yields 0.4 angstrom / 48.6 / 48.9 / 48.8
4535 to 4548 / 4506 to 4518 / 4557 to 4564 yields 0.5 angstrom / 49.6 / 49.2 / 49.3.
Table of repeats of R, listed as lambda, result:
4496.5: 47.75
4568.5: 51.68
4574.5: 51.11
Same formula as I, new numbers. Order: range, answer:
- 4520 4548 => 46.4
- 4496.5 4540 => 47.8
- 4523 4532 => 45.2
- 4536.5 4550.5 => 47.4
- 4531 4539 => 45.6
